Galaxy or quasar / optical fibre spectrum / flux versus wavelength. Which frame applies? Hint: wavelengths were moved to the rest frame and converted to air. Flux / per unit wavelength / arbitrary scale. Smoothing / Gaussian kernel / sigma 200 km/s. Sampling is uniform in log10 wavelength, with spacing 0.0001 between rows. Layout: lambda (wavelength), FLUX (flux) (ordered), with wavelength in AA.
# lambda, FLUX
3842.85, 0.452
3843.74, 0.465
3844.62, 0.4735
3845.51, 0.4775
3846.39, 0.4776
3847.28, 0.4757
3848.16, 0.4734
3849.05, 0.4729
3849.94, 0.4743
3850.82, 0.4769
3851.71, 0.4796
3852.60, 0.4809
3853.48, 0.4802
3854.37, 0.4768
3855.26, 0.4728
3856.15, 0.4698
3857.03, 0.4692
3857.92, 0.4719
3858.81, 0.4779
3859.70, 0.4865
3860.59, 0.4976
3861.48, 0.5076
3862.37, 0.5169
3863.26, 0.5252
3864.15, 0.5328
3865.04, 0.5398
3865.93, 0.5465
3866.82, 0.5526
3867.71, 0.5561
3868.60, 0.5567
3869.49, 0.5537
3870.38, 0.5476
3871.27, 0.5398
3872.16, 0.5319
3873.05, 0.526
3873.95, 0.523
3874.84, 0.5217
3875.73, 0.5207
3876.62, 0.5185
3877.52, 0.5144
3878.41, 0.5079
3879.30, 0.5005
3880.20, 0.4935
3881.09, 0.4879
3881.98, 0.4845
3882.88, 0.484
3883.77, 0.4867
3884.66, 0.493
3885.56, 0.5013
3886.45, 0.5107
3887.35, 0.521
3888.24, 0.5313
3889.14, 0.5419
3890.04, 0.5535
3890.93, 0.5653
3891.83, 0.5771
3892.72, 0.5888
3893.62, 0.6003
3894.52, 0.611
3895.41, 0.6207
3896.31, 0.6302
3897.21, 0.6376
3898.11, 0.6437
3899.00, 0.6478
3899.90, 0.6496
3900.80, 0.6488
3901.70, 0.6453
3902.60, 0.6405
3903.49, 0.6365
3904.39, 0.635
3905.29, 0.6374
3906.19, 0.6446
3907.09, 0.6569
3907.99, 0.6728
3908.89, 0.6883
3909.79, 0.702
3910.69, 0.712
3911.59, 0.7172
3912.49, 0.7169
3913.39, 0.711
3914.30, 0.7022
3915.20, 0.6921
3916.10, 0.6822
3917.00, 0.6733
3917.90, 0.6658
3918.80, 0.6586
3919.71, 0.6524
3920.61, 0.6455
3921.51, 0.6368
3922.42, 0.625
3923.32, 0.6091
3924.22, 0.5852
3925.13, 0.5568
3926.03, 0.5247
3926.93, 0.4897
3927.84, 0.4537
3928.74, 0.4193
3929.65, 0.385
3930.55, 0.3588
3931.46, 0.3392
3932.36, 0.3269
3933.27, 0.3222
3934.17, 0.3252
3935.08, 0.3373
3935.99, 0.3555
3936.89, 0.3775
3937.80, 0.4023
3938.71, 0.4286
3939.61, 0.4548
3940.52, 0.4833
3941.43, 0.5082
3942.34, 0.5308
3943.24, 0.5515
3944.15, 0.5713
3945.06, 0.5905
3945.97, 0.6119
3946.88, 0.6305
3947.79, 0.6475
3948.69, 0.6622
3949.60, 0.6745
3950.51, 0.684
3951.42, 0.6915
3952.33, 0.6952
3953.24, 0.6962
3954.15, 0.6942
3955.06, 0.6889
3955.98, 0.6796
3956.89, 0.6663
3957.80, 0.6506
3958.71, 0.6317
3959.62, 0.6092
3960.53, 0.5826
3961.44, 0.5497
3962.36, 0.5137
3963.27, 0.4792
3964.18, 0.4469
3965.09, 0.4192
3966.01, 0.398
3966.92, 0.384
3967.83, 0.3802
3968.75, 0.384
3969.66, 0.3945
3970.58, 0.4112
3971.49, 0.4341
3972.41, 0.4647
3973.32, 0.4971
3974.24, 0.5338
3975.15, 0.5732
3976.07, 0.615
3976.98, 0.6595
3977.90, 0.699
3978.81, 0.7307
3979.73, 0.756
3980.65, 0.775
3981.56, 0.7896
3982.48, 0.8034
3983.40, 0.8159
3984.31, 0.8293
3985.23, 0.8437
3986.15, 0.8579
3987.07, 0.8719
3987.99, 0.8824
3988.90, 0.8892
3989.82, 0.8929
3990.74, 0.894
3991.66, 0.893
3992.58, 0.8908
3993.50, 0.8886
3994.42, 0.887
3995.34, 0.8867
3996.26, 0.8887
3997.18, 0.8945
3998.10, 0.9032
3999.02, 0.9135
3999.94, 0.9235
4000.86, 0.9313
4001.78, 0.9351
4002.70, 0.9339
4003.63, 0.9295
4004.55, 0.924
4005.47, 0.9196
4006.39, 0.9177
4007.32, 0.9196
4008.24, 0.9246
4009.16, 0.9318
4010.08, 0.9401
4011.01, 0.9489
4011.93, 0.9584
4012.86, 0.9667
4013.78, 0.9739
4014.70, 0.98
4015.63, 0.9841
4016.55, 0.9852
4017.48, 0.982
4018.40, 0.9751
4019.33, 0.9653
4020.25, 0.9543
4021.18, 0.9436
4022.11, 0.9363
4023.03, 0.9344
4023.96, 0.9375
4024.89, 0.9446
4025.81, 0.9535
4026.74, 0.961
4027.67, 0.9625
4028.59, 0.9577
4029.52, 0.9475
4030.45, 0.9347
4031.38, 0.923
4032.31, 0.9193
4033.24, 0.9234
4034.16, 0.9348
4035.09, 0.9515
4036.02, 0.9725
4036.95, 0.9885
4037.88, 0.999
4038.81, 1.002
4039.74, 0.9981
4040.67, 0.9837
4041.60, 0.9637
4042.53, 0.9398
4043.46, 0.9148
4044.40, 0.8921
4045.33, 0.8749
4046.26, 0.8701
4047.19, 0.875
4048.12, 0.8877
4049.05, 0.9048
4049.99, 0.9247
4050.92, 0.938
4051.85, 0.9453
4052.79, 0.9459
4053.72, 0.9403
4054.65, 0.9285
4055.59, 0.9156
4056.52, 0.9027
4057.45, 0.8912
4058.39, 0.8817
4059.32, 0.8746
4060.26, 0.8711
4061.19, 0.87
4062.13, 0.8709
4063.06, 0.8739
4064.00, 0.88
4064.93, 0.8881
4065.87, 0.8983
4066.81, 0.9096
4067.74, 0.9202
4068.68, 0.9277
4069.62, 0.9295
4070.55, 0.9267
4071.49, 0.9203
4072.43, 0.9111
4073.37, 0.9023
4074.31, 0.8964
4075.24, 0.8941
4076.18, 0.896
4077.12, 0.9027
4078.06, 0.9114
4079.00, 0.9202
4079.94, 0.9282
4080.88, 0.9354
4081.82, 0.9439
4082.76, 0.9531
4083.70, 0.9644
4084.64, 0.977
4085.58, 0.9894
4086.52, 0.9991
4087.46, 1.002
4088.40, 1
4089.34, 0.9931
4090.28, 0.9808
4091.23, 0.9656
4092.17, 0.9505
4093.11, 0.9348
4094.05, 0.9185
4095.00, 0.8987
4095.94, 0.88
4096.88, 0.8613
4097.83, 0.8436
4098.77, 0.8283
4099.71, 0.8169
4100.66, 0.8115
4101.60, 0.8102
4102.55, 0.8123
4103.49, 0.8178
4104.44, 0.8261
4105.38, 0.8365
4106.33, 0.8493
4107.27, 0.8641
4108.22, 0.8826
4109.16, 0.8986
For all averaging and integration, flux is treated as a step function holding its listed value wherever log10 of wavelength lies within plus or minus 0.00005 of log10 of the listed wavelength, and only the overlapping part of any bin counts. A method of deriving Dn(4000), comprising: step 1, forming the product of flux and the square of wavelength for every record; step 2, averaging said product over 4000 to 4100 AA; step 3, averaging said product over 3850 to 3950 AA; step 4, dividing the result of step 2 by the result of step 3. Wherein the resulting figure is 1.8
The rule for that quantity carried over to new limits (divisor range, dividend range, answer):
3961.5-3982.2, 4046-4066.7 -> 1.75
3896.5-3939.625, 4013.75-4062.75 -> 1.74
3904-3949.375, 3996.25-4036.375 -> 1.76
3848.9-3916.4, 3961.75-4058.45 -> 1.60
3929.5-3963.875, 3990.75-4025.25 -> 1.79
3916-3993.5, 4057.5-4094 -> 1.65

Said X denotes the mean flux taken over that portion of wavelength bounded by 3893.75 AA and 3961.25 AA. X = 0.589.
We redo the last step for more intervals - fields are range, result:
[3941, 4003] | 0.685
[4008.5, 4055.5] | 0.946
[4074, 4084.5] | 0.925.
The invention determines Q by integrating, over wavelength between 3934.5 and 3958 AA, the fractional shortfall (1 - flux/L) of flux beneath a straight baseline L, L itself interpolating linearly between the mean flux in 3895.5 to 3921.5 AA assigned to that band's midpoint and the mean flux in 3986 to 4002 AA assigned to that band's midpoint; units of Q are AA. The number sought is 5.99 AA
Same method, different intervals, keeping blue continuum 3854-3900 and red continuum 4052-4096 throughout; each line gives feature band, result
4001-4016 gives -2.8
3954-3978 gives 6.1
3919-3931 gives 1.7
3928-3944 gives 5.9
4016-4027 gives -1.8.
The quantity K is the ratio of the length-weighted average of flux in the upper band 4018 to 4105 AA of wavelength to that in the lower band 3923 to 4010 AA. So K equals 1.42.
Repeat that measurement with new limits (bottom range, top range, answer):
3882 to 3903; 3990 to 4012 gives 1.58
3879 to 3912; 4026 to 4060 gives 1.57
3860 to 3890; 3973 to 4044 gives 1.72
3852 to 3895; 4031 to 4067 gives 1.77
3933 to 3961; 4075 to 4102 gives 1.63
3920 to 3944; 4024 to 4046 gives 2.04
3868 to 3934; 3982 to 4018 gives 1.59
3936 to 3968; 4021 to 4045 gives 1.69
